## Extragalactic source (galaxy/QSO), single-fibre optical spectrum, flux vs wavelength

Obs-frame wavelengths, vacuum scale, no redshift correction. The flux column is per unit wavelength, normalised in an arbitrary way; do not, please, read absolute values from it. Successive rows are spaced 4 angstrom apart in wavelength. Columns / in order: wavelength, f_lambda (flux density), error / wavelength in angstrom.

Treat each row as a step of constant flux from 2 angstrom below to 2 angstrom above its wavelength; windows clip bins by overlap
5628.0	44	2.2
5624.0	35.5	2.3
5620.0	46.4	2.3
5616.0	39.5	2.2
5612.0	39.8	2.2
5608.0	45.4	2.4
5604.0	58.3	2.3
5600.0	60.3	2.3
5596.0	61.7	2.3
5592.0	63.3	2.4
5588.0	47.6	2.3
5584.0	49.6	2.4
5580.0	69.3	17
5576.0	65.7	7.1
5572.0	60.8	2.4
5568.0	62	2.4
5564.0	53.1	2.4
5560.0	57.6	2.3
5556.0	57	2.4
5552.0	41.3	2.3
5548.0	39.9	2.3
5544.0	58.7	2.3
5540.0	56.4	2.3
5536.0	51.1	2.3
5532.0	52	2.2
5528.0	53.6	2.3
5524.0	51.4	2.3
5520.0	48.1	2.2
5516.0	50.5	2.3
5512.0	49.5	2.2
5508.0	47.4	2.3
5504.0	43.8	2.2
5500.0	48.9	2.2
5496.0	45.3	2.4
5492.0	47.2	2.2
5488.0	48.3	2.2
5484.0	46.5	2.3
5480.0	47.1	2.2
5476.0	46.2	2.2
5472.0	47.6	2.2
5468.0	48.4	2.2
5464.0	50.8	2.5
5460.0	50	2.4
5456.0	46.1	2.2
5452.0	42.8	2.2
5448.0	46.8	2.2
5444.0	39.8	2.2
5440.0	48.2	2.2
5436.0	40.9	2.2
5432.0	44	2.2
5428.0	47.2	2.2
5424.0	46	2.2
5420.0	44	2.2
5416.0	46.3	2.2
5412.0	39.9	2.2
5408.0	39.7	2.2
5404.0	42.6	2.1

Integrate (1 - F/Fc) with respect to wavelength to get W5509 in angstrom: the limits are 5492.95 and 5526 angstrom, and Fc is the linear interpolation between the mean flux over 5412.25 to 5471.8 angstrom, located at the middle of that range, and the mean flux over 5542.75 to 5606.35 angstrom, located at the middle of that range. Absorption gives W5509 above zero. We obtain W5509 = 2.0 angstrom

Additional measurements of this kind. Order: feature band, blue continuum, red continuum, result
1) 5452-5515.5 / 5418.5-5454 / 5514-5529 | 0.6 angstrom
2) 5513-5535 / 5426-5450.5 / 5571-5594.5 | 0.9 angstrom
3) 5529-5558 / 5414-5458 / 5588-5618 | -0.8 angstrom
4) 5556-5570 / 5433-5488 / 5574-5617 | -1.2 angstrom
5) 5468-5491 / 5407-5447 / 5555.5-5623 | 0.0 angstrom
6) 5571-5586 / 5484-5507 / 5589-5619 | -3.1 angstrom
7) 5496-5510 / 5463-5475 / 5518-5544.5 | 1.2 angstrom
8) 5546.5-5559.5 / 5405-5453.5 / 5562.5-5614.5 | 1.5 angstrom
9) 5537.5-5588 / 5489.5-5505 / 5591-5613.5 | -3.8 angstrom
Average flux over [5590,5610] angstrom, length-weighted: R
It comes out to 57.8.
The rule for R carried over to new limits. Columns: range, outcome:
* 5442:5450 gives 43.3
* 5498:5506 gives 46.3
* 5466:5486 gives 47.2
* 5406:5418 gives 42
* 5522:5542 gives 52.9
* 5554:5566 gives 55.9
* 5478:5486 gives 46.8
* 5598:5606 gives 59.3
